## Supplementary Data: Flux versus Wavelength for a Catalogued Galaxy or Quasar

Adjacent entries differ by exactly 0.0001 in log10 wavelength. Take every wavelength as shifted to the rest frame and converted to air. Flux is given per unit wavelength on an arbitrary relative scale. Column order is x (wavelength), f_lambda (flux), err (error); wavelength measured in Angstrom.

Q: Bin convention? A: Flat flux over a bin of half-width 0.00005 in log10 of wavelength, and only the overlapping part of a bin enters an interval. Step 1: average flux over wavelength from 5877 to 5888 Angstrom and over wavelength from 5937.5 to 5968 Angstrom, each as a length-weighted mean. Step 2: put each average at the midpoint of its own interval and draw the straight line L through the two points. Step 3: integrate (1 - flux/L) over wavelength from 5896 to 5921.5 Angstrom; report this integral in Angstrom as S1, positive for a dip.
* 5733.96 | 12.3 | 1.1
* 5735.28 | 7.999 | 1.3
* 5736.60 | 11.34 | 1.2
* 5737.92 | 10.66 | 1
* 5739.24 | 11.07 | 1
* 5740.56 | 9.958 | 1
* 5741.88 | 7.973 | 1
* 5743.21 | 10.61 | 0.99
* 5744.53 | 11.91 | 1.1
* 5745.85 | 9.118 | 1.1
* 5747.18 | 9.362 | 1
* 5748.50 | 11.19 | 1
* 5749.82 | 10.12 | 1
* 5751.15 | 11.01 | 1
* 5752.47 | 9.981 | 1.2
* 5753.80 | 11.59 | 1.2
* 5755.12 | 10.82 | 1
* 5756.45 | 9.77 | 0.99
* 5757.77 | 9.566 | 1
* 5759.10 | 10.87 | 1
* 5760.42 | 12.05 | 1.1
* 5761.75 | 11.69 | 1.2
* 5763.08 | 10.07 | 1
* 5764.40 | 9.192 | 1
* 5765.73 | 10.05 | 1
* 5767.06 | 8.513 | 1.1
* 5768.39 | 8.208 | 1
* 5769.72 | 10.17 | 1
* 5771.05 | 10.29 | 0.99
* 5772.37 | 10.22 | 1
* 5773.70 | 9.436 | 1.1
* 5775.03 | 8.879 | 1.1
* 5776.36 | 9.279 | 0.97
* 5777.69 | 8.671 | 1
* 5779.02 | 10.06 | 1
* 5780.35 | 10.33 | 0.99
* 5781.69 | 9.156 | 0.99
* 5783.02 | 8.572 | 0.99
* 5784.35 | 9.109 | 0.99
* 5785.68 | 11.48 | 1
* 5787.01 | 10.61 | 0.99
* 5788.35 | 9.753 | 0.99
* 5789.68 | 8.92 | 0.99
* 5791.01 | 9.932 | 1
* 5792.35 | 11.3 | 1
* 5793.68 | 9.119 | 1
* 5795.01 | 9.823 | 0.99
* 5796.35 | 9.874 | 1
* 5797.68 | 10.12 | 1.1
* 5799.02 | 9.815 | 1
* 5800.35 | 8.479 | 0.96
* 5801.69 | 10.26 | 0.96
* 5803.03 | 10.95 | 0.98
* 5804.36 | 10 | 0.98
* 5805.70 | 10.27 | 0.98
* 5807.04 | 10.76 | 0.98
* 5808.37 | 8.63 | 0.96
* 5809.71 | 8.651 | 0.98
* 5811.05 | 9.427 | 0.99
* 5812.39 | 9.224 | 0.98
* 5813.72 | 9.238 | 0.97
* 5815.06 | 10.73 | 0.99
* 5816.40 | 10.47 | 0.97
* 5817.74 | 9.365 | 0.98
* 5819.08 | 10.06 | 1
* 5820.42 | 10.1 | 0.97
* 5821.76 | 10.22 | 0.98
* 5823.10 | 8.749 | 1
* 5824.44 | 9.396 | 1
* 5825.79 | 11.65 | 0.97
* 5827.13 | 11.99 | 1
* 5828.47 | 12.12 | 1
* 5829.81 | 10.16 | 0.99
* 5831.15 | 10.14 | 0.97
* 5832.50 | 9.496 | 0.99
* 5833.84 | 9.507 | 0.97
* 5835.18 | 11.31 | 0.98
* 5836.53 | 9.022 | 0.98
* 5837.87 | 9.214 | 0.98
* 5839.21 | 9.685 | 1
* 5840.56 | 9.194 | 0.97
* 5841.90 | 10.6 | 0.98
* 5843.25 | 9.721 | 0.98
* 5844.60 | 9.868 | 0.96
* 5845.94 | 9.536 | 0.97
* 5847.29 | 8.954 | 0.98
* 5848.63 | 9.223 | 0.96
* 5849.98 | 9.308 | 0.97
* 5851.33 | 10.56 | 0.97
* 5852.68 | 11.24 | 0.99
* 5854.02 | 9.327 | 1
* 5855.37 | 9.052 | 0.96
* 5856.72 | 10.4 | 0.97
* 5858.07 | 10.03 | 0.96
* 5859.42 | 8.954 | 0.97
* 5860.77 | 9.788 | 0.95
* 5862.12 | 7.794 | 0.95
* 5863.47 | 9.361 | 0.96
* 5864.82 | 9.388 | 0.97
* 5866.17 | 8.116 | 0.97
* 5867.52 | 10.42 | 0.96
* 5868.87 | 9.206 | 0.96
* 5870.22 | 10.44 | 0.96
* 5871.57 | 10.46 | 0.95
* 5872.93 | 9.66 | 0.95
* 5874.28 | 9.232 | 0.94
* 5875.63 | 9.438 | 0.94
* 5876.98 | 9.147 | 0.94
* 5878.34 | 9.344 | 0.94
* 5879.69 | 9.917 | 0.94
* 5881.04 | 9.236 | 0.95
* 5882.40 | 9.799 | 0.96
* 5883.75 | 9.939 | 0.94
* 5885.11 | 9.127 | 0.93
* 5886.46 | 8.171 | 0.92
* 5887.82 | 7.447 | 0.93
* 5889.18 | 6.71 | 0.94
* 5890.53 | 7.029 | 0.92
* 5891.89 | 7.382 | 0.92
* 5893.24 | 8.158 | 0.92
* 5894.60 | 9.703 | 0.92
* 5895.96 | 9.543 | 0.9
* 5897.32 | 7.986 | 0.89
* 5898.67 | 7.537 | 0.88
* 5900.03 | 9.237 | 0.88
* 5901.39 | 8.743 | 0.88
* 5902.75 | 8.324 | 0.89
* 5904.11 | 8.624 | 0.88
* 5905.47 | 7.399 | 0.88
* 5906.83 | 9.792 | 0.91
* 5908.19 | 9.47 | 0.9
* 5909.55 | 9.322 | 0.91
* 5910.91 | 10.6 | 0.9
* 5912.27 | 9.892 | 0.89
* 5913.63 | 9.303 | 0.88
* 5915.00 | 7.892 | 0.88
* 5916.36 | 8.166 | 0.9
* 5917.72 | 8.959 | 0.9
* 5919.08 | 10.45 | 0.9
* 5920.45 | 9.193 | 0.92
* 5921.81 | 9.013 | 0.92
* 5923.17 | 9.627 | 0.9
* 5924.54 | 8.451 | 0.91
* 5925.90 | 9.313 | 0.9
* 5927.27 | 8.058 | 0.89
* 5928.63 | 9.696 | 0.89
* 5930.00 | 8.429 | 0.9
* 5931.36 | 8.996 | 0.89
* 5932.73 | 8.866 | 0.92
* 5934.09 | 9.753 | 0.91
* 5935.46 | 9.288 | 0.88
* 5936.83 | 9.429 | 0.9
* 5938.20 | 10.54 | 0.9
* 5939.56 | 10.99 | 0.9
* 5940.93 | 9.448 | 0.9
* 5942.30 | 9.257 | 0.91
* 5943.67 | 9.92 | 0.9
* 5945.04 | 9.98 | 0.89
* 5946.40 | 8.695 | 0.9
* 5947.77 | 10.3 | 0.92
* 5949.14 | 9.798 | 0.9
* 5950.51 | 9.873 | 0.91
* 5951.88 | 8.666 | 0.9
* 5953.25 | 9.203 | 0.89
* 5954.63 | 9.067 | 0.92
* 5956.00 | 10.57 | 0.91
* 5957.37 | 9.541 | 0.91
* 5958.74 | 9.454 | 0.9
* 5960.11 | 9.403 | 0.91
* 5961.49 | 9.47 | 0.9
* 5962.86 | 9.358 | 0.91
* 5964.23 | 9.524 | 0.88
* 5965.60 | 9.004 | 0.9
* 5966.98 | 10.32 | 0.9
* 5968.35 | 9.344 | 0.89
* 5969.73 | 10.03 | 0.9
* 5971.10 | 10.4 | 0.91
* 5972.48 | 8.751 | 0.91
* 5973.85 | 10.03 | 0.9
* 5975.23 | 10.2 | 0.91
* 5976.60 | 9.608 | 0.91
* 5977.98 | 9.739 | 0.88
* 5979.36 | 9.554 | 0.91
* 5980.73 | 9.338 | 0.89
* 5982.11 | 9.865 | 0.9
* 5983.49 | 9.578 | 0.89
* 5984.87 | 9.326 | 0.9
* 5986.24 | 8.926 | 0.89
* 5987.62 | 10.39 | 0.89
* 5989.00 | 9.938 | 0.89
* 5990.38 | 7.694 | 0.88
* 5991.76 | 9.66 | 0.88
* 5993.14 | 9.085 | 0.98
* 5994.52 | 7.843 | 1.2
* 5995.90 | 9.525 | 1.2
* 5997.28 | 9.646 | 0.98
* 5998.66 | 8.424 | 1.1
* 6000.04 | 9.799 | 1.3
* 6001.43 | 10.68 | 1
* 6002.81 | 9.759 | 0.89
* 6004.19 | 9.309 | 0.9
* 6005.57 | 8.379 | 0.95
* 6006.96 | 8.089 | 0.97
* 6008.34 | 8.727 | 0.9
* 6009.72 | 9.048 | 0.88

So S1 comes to 1.1 Angstrom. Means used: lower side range 9.2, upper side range 9.65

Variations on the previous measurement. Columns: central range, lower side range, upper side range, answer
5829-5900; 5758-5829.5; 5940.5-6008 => 3.2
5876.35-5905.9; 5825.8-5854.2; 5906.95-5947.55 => 3.3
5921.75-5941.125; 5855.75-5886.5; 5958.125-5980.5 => 0.5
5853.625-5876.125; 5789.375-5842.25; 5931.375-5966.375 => 0.8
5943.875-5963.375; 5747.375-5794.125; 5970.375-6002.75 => 0.1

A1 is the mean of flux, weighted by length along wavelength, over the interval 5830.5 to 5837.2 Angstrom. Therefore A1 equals 9.89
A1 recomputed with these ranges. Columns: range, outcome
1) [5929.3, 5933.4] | 8.76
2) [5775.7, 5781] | 9.59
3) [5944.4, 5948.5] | 9.68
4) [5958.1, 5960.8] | 9.42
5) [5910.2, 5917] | 9.17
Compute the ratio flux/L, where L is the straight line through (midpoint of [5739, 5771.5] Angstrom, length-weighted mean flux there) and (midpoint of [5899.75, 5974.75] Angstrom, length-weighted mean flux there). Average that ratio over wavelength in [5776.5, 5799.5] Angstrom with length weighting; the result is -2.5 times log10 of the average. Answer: 0.03 mag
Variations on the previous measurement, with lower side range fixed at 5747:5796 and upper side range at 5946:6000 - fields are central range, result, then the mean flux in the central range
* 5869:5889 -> 0.05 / 9.31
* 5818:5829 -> -0.07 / 10.5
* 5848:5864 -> 0.02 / 9.58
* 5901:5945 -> 0.04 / 9.24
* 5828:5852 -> 0.00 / 9.85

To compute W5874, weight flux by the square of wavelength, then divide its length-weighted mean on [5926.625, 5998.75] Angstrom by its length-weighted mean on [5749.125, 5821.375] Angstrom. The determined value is 1.02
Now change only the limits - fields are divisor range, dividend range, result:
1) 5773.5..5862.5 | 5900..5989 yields 1.00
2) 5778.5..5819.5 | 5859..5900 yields 0.94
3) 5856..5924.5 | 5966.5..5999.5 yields 1.08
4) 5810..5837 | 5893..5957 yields 0.95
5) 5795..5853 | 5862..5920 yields 0.93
